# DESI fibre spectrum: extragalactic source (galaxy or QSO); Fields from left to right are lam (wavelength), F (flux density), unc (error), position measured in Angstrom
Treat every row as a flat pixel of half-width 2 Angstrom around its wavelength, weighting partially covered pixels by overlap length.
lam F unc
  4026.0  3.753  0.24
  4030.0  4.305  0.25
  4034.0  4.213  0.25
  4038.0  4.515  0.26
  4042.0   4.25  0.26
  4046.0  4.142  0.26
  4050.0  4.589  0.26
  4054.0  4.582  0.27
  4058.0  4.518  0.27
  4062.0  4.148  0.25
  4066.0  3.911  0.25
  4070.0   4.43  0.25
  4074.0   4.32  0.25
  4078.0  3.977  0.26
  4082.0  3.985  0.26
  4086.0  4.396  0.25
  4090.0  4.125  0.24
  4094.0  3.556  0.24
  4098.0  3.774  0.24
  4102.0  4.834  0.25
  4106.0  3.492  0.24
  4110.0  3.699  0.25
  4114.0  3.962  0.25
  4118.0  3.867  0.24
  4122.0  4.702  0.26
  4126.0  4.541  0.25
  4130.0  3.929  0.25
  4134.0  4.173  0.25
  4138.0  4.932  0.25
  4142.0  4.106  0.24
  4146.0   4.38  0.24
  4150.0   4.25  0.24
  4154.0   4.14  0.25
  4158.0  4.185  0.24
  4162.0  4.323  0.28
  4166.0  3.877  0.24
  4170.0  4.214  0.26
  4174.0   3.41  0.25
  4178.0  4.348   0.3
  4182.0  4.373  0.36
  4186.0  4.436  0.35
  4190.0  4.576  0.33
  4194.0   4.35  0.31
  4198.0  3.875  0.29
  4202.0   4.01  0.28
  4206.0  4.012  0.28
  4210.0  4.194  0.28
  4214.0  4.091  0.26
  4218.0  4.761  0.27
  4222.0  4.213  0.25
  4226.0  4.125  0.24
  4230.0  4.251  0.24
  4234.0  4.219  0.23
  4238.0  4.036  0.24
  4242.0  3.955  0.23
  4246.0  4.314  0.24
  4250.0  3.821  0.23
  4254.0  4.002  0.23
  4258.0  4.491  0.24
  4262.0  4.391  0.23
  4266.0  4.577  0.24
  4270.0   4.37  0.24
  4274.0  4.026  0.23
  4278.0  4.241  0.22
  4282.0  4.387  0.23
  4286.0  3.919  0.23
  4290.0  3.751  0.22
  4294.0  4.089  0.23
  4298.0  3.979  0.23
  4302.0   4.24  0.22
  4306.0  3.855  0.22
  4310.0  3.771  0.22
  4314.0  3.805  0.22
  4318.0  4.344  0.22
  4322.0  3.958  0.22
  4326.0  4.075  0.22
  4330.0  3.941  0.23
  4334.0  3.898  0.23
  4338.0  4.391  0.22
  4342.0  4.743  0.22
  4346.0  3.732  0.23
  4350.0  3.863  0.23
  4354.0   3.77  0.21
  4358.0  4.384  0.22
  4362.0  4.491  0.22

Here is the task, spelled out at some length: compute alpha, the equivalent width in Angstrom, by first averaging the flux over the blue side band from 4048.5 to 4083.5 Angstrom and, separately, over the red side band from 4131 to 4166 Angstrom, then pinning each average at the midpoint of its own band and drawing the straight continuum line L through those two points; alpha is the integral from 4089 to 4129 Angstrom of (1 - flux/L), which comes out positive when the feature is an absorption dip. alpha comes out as 2.1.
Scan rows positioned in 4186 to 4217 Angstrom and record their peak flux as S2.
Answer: 4.576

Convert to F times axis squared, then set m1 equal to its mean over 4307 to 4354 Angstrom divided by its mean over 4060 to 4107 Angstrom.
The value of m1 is 1.11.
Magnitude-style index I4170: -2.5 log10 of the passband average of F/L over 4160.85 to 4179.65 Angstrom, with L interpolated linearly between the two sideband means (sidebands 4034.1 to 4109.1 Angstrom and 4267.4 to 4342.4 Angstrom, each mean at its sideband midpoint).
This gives 0.03 mag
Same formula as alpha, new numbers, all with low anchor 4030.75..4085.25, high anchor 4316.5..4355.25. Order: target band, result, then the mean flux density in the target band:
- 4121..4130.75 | -0.4 Angstrom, 4.42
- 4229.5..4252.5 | 0.3 Angstrom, 4.09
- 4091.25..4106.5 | 1.0 Angstrom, 3.97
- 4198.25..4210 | 0.4 Angstrom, 4.02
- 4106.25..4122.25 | 1.2 Angstrom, 3.93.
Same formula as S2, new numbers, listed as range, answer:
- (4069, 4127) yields 4.834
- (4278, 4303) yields 4.387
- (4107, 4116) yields 3.962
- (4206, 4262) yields 4.761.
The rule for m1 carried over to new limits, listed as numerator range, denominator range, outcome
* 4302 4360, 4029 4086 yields 1.08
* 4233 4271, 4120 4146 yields 1.01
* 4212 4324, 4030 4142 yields 1.07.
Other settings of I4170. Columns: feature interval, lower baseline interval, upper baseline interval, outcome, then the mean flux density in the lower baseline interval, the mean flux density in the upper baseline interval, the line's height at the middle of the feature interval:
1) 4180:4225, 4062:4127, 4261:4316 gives -0.04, 4.09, 4.09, 4.09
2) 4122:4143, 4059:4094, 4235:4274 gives -0.06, 4.14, 4.21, 4.16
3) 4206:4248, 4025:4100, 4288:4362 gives -0.03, 4.19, 4.05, 4.1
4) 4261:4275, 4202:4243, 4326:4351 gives -0.05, 4.18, 4.1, 4.15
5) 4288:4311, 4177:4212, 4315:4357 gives 0.04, 4.24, 4.07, 4.12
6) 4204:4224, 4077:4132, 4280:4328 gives -0.06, 4.06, 4.01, 4.04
